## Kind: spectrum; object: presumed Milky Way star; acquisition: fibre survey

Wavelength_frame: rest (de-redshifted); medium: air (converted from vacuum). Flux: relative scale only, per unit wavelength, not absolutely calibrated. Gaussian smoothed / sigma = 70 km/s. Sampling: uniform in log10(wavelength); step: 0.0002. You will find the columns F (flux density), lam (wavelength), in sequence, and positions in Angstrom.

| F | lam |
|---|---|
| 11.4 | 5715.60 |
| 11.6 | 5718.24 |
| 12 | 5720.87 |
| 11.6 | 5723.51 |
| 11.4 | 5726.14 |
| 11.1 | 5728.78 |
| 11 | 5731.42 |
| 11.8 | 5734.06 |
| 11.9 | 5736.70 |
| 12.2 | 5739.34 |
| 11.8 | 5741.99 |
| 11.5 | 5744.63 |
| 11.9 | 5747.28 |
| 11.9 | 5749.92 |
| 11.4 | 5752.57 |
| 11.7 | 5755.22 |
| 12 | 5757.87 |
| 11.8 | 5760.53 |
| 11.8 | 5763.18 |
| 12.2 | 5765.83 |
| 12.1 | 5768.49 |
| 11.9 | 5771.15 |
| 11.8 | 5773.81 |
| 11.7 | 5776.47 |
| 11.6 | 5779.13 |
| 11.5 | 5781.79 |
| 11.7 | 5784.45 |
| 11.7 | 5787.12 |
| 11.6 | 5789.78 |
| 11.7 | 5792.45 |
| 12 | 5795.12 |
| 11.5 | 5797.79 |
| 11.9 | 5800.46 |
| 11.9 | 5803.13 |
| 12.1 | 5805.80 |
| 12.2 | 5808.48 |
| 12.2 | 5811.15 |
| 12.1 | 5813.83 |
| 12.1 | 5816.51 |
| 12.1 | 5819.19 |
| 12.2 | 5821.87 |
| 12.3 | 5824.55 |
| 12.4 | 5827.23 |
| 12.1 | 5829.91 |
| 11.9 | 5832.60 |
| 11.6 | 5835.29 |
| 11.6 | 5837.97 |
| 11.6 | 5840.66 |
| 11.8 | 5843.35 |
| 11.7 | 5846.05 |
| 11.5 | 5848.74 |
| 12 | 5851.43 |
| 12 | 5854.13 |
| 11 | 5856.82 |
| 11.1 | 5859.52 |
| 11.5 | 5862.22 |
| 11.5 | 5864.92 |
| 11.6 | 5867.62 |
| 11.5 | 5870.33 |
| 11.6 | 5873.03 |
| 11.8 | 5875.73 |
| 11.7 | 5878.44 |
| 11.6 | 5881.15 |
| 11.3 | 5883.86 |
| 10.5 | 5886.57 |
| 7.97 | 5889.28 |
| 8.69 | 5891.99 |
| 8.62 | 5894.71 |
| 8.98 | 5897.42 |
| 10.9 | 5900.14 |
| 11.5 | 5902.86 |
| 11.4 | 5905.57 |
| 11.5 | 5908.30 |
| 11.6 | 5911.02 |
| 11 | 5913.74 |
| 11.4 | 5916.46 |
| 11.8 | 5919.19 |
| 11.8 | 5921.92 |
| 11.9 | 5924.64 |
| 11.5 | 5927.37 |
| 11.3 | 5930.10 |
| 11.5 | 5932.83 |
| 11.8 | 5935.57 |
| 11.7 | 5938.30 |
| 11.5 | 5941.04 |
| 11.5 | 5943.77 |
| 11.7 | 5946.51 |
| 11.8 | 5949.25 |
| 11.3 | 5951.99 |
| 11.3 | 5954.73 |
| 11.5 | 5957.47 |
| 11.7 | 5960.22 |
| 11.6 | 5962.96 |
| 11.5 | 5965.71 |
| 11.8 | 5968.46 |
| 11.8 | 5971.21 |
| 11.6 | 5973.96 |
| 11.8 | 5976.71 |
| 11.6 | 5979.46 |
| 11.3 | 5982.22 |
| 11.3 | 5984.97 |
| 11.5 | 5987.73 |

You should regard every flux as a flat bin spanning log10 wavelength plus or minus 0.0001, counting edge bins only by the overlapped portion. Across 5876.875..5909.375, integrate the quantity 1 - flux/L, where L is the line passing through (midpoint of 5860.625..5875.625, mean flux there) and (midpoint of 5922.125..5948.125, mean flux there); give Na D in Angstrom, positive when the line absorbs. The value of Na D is 3.3 Angstrom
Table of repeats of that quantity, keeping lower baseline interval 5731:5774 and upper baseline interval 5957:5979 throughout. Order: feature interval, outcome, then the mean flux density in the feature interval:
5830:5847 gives 0.04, 11.7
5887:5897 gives 2.60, 8.67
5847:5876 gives 0.48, 11.6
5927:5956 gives 0.36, 11.5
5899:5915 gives 0.53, 11.3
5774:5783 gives 0.13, 11.6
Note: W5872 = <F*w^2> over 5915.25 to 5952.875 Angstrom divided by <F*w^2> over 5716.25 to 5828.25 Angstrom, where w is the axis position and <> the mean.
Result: 1.0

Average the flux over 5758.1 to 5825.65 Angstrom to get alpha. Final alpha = 11.9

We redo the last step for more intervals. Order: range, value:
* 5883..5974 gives 11.2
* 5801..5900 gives 11.4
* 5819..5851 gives 11.9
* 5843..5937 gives 11.2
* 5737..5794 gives 11.8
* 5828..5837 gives 11.9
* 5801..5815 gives 12.1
